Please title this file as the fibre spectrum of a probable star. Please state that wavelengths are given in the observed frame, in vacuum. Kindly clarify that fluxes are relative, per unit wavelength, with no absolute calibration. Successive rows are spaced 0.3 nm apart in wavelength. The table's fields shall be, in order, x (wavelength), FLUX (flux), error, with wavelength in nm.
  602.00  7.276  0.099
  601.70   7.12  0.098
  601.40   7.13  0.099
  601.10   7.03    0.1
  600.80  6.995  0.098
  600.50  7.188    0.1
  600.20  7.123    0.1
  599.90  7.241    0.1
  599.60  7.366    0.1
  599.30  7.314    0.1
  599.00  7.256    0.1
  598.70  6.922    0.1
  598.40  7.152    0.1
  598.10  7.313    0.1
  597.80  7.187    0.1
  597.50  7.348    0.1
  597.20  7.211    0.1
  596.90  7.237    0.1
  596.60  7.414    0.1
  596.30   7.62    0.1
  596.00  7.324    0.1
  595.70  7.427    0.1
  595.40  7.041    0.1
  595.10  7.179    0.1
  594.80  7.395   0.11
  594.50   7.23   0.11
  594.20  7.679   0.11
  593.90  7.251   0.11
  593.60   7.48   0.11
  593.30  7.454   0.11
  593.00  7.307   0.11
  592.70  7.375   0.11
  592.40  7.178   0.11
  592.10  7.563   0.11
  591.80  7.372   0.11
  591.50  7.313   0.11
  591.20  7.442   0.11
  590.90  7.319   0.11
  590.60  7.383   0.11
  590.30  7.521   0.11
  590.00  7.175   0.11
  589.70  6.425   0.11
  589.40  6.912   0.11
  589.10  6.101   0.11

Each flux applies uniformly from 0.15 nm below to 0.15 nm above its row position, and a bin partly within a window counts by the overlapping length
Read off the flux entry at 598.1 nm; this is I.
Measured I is 7.313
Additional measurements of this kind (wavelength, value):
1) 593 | 7.307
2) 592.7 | 7.375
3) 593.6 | 7.48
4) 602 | 7.276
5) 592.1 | 7.563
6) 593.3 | 7.454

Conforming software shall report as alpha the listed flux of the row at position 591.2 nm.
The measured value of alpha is 7.442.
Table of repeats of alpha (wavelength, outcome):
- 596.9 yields 7.237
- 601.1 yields 7.03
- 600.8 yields 6.995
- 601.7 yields 7.12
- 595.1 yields 7.179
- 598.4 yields 7.152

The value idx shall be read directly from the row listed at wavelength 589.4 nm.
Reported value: 6.912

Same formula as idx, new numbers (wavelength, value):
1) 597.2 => 7.211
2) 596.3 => 7.62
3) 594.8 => 7.395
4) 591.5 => 7.313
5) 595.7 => 7.427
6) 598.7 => 6.922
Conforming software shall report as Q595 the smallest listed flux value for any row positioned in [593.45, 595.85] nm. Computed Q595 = 7.041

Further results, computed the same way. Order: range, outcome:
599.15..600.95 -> 6.995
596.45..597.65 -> 7.211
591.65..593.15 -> 7.178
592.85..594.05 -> 7.251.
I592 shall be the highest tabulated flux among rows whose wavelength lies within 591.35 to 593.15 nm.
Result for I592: 7.563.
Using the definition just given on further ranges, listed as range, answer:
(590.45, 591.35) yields 7.442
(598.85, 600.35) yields 7.366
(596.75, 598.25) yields 7.348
